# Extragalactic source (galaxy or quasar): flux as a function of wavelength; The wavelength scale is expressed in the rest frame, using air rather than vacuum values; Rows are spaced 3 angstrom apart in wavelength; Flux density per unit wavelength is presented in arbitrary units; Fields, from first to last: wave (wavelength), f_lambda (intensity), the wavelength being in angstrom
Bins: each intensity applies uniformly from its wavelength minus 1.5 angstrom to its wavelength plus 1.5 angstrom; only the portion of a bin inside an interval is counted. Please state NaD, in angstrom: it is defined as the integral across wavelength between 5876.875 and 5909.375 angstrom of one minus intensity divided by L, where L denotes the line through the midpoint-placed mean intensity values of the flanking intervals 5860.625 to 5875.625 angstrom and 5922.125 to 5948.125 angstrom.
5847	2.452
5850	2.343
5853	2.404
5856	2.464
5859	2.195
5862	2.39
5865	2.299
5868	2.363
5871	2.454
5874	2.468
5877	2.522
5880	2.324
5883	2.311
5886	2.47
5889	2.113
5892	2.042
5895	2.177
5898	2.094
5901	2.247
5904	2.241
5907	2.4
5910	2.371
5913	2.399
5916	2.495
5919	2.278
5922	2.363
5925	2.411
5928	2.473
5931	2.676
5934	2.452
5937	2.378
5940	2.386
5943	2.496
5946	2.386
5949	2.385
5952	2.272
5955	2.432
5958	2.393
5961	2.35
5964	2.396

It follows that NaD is 2.11 angstrom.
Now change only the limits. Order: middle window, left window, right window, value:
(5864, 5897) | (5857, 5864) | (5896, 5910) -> -0.52 angstrom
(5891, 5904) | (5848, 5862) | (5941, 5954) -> 1.19 angstrom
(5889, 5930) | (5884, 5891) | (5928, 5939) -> 1.32 angstrom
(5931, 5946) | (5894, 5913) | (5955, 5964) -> -0.69 angstrom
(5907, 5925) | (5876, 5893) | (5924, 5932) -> 0.52 angstrom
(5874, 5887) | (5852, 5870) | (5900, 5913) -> -0.38 angstrom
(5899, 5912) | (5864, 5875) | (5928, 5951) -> 0.61 angstrom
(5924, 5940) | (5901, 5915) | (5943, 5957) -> -0.70 angstrom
